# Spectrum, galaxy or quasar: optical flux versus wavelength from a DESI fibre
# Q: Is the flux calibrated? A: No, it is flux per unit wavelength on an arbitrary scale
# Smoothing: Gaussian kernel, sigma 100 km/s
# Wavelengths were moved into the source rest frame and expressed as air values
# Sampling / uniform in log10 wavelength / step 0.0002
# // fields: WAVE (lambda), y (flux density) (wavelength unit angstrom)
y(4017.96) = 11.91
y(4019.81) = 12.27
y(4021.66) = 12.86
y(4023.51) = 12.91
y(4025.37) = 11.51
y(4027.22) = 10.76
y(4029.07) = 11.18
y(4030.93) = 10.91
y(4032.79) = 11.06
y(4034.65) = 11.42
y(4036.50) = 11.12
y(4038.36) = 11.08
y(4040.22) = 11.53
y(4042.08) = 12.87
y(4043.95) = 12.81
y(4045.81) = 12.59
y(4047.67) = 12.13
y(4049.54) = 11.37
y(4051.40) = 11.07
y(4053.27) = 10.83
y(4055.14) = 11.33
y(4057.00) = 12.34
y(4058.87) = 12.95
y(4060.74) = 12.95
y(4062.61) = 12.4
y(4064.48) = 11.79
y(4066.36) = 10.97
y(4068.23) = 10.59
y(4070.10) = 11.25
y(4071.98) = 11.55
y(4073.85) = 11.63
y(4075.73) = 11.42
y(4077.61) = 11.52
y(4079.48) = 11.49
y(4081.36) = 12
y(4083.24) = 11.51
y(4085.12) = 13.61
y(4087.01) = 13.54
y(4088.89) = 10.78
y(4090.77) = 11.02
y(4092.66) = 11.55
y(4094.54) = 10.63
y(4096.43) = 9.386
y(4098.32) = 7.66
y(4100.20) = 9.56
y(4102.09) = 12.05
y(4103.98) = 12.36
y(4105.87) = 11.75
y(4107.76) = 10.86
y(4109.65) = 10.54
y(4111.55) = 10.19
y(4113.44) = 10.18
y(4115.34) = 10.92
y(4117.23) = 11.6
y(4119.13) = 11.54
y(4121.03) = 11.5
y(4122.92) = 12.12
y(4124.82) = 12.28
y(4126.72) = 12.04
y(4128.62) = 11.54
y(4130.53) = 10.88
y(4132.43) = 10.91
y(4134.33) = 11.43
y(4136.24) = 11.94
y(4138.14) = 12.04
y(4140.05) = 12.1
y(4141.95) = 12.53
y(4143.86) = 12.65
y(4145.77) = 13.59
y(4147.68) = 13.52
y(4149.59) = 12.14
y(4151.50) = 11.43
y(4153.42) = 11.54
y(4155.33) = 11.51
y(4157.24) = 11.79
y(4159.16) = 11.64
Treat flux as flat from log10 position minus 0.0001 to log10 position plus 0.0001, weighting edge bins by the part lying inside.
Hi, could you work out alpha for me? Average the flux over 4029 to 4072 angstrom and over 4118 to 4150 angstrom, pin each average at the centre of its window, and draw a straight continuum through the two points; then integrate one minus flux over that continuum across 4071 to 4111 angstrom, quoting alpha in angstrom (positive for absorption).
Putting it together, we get 2.0 angstrom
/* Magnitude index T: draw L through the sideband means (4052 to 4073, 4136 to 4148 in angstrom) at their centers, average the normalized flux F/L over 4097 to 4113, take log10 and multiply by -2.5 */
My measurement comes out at 0.15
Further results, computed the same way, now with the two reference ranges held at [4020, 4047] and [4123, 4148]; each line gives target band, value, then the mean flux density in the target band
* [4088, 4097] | 0.117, 10.7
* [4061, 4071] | 0.034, 11.5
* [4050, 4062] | -0.006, 11.9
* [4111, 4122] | 0.094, 11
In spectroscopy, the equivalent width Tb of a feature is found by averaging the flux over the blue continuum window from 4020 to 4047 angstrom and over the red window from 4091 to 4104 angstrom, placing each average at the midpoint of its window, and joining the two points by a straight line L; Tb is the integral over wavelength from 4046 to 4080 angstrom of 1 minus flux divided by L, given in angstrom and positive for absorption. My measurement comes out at -1.7 angstrom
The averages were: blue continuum 11.8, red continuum 10.4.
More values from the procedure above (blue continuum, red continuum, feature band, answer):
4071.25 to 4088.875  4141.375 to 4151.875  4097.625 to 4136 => 3.9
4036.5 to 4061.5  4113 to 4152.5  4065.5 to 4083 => 0.8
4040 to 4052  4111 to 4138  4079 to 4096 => 0.0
